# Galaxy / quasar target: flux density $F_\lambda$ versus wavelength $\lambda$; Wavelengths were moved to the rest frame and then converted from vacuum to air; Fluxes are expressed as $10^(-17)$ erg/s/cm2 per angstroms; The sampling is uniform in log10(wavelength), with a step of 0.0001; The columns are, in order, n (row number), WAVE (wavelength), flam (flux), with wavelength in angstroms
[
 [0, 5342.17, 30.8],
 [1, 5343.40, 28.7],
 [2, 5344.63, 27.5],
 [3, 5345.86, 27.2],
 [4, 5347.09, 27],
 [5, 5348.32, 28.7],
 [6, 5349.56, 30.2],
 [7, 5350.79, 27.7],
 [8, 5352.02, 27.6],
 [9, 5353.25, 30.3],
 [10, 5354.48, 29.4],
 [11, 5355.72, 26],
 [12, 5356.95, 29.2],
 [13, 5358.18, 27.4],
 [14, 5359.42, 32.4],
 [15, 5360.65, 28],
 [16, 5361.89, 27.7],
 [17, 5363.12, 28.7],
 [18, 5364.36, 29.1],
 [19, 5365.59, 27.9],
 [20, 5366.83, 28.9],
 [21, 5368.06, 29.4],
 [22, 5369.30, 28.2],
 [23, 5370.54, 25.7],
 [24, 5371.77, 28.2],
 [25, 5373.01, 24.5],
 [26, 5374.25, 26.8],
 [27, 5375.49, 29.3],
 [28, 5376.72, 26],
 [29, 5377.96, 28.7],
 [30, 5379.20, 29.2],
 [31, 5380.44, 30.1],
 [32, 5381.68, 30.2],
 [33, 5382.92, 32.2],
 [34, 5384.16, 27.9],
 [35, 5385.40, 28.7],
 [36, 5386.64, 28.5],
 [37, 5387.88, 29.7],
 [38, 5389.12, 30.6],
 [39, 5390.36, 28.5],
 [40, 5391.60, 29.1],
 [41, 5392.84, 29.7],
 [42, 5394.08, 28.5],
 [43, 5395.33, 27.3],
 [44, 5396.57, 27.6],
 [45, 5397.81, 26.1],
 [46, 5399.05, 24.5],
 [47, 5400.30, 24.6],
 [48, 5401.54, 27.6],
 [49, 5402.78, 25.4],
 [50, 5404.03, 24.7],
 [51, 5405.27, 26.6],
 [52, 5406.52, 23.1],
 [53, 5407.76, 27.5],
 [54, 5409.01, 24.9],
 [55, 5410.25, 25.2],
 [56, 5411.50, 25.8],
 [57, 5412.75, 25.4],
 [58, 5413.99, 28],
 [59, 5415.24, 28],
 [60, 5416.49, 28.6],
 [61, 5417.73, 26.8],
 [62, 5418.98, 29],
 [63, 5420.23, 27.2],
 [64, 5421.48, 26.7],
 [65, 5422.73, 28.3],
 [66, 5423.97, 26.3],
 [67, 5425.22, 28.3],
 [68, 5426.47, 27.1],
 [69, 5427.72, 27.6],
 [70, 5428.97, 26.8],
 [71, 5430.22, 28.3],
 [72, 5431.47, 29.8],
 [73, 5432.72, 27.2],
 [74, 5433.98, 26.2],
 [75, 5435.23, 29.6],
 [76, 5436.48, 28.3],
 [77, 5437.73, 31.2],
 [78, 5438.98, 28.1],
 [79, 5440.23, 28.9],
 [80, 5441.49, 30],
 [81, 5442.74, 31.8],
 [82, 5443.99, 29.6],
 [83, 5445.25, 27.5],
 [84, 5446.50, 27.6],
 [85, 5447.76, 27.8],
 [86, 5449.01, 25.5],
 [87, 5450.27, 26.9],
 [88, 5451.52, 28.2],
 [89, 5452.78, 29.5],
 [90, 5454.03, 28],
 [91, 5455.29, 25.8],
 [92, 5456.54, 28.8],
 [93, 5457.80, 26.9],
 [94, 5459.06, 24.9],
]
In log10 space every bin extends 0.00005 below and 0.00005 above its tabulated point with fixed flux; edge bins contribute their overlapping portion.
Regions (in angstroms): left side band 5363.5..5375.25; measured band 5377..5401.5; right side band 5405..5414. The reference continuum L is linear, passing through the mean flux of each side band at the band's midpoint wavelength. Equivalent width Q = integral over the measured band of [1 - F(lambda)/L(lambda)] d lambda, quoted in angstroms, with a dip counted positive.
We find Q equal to -1.63 angstroms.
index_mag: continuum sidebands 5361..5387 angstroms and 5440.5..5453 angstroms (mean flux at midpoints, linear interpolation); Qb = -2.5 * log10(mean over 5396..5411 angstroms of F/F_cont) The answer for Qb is 0.11 mag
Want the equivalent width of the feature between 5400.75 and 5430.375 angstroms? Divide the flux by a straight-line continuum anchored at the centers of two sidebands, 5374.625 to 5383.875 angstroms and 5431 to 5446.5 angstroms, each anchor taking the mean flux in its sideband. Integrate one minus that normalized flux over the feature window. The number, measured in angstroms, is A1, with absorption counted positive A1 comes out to 2.35 angstroms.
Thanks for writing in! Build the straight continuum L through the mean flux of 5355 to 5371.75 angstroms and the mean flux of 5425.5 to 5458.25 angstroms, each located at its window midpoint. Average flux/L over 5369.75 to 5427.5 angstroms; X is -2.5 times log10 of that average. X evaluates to 0.03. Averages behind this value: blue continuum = 28.4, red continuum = 28.2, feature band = 27.5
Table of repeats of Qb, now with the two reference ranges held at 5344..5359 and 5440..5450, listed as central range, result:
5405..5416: 0.09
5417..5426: 0.03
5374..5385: -0.03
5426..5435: 0.03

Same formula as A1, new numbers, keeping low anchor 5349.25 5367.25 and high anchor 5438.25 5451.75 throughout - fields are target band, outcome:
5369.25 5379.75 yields 0.5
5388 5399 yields 0.1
